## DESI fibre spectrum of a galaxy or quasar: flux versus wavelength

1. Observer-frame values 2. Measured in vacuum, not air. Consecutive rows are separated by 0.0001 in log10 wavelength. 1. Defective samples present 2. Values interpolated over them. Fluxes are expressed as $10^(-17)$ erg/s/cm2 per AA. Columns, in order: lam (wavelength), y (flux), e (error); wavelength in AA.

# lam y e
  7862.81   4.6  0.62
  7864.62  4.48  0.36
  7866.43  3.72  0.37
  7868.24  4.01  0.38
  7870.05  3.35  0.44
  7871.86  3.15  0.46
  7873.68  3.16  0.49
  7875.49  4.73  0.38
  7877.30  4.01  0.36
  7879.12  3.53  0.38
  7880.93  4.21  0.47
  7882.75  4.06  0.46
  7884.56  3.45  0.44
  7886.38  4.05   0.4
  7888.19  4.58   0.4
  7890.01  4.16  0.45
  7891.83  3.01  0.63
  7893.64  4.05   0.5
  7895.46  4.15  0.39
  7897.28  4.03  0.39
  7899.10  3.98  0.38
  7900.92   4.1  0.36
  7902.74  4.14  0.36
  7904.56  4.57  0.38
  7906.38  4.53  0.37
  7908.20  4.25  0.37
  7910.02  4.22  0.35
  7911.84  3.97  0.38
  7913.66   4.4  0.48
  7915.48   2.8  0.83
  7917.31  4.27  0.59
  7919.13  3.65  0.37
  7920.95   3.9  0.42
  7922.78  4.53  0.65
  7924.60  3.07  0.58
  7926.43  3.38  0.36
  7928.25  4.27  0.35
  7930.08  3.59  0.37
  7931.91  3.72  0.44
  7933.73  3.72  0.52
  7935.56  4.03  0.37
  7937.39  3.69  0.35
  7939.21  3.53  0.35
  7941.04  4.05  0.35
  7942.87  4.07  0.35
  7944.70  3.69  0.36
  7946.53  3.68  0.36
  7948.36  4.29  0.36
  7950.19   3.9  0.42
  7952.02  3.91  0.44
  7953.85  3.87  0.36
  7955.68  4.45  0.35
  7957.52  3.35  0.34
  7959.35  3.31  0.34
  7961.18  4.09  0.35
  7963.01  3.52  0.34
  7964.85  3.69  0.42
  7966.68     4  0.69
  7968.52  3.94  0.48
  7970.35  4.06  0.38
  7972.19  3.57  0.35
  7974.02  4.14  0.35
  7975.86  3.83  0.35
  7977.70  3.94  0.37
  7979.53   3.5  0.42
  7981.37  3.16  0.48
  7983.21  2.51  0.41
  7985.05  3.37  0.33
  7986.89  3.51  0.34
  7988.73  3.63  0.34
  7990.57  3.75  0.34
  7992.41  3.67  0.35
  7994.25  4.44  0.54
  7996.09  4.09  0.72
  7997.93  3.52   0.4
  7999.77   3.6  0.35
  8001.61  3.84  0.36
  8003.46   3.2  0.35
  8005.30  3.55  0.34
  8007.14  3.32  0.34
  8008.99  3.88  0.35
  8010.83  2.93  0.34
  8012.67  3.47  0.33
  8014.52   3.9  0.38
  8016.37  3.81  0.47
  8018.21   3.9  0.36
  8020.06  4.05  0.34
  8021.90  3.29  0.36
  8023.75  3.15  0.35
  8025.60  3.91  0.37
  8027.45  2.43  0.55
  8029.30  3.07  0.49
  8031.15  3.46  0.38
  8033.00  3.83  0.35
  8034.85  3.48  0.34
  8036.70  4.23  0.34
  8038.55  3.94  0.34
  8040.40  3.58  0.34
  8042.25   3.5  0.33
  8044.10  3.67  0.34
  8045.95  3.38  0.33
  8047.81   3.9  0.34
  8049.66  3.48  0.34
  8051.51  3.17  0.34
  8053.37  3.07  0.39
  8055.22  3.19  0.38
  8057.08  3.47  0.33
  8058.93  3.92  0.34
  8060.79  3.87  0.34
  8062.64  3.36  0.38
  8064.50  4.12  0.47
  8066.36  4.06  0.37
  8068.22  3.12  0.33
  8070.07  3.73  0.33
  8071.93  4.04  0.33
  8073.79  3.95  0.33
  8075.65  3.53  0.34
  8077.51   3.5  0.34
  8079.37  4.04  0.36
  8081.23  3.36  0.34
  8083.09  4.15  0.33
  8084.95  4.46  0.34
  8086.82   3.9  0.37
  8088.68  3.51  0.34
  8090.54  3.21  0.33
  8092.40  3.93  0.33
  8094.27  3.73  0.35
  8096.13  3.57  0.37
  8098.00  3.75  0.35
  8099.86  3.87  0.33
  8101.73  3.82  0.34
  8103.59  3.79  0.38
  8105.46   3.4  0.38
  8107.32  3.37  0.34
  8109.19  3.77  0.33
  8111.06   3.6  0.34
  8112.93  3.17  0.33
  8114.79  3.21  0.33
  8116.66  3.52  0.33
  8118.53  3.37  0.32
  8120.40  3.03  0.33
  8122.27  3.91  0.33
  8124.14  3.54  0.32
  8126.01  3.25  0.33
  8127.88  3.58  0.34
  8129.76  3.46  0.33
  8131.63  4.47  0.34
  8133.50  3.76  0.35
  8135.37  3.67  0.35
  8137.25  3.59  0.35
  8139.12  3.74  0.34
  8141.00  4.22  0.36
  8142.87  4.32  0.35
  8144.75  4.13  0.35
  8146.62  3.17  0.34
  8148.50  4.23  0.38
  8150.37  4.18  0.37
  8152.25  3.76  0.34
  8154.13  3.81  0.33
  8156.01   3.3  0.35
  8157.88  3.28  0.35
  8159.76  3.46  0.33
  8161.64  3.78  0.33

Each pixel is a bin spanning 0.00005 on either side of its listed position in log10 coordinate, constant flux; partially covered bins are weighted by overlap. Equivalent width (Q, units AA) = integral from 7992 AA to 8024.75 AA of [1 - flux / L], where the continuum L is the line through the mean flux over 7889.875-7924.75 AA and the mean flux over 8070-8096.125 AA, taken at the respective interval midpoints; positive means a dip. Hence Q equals 2.0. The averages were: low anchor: 4.01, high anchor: 3.78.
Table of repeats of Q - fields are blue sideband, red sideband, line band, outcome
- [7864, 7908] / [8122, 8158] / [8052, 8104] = 1.5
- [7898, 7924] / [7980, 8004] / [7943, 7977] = -0.8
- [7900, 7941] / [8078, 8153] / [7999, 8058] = 4.5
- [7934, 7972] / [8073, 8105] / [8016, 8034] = 1.5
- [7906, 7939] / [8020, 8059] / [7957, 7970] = 0.0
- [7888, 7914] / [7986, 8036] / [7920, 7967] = 1.2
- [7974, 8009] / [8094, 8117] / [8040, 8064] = 0.5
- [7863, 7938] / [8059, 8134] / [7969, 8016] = 2.3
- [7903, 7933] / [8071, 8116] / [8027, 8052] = 1.6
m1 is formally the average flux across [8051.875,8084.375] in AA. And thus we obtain 3.68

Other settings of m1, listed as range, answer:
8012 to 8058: 3.53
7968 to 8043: 3.61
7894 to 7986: 3.85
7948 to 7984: 3.75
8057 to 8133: 3.67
